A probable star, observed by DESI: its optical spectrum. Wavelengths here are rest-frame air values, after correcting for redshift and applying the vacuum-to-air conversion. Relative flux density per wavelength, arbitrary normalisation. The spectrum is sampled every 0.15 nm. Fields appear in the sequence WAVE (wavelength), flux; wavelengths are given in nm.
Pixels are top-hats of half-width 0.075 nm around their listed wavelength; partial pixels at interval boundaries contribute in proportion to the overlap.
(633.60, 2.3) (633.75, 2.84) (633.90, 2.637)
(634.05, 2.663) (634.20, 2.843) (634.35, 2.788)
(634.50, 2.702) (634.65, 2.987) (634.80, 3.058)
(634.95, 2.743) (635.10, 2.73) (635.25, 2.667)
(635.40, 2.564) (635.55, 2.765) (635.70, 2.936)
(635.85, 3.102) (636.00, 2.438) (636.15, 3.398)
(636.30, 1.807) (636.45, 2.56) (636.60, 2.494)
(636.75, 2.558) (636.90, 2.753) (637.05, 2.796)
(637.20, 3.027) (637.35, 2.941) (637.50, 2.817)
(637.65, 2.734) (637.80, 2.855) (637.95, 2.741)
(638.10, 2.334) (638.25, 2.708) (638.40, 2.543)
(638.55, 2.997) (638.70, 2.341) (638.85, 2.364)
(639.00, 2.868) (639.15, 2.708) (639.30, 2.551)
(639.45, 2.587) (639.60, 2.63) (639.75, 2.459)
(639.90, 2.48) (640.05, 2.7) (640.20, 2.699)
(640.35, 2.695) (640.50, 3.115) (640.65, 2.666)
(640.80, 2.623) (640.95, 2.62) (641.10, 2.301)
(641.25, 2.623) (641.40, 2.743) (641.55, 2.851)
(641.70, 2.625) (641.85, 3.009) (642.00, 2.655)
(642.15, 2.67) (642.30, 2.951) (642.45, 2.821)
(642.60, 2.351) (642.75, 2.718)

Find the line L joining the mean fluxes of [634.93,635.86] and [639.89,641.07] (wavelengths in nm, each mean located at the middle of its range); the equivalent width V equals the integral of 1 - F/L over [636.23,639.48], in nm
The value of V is 0.11 nm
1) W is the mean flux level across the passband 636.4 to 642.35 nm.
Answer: 2.68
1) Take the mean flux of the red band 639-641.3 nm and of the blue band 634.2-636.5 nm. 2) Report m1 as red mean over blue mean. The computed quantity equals 0.96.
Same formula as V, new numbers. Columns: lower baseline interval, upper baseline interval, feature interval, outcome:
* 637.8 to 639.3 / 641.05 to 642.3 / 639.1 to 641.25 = 0.033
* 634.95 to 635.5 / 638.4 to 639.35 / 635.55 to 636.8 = -0.004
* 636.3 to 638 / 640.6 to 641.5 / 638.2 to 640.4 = 0.025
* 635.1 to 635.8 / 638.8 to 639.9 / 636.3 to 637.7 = -0.004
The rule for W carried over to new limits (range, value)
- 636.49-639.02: 2.69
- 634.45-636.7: 2.73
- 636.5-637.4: 2.75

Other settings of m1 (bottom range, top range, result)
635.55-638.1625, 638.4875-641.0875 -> 0.97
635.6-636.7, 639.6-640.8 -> 1.00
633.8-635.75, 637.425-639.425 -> 0.96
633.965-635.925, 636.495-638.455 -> 0.97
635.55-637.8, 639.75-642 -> 0.98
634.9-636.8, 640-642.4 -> 1.02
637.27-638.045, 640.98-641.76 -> 0.94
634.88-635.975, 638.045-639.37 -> 0.94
